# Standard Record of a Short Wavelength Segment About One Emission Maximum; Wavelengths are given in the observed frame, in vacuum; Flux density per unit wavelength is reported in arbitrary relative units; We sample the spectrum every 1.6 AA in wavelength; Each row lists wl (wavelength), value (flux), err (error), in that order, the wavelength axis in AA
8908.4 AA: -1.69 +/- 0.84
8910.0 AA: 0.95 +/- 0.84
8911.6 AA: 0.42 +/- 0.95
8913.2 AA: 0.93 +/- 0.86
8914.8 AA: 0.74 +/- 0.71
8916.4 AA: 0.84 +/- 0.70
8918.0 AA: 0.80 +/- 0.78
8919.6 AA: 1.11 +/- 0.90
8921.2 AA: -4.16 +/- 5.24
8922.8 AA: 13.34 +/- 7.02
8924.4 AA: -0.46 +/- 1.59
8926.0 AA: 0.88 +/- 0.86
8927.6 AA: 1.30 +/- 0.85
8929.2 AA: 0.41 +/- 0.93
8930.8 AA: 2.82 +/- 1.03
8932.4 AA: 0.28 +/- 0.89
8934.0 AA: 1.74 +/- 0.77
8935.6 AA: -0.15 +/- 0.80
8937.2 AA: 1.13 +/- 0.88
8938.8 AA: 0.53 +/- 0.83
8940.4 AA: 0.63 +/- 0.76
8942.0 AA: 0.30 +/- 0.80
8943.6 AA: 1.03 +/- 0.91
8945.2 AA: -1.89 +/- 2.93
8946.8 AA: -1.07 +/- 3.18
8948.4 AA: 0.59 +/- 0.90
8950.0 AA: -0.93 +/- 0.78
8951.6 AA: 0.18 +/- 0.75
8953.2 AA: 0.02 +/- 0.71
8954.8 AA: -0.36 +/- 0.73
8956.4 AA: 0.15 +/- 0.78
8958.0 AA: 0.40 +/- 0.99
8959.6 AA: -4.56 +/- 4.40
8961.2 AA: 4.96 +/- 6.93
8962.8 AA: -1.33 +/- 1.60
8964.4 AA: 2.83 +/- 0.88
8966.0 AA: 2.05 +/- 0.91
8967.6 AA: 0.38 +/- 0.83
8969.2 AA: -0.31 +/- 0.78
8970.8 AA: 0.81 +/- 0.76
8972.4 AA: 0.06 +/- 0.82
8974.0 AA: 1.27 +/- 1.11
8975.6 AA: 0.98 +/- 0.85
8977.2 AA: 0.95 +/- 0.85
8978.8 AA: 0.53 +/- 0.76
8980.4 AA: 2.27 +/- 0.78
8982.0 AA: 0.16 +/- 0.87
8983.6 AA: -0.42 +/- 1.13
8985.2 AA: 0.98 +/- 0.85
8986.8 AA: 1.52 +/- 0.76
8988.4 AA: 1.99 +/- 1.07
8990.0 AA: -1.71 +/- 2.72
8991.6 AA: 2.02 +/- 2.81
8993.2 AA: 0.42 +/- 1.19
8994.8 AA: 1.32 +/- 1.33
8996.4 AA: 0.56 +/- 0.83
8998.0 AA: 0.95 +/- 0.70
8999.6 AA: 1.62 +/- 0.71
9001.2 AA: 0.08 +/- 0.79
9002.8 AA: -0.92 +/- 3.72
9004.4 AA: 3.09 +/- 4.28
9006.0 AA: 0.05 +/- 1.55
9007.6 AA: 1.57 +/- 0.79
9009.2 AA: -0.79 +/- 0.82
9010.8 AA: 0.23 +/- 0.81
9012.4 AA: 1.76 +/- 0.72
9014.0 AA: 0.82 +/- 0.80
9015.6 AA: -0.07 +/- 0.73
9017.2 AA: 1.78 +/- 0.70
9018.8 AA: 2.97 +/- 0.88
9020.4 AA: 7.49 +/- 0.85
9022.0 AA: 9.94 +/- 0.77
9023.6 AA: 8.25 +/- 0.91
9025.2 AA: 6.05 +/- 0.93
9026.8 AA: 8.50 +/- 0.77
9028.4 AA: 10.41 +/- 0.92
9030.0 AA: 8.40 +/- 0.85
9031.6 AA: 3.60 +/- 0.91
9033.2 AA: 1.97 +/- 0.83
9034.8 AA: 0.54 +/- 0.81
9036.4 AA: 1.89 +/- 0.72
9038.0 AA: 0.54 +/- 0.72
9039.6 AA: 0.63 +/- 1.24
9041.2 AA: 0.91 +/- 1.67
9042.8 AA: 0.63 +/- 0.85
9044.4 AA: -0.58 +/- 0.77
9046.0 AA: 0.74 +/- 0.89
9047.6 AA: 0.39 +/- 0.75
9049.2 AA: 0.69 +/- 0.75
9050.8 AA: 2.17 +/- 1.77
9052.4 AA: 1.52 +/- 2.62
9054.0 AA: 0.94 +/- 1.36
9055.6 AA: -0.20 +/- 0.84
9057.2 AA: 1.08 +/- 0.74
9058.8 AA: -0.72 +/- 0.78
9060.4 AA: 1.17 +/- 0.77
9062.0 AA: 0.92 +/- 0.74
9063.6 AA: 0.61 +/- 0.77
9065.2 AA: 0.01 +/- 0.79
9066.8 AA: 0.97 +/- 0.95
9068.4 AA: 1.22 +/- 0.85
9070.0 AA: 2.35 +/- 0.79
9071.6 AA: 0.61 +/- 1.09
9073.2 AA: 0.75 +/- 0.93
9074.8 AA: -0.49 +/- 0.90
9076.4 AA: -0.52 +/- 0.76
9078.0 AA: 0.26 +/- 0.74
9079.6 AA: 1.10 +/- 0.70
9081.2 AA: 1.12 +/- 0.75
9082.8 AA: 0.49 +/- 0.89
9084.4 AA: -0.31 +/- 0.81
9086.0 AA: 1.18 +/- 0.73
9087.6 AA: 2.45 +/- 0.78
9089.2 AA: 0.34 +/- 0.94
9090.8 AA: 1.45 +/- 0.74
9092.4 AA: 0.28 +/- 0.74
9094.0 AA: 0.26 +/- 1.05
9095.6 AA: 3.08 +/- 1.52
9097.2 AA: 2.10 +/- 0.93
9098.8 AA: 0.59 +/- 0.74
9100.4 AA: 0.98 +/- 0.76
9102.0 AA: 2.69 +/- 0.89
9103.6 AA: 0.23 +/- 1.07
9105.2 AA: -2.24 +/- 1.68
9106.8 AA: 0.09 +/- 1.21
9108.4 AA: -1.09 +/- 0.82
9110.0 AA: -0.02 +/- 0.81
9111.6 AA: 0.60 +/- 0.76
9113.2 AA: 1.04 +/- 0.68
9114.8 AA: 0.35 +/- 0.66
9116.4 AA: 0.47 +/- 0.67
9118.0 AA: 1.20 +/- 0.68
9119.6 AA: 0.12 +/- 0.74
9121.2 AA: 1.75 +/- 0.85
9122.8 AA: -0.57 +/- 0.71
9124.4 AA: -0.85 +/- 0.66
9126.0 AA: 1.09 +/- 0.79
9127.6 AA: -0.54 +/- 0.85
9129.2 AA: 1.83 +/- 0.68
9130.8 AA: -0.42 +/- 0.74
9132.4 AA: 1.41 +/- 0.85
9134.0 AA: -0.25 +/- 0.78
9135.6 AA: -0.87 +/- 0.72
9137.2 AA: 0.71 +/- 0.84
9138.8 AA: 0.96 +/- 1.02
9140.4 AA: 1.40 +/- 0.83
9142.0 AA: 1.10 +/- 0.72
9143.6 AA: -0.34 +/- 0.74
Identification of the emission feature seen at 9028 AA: [O II]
